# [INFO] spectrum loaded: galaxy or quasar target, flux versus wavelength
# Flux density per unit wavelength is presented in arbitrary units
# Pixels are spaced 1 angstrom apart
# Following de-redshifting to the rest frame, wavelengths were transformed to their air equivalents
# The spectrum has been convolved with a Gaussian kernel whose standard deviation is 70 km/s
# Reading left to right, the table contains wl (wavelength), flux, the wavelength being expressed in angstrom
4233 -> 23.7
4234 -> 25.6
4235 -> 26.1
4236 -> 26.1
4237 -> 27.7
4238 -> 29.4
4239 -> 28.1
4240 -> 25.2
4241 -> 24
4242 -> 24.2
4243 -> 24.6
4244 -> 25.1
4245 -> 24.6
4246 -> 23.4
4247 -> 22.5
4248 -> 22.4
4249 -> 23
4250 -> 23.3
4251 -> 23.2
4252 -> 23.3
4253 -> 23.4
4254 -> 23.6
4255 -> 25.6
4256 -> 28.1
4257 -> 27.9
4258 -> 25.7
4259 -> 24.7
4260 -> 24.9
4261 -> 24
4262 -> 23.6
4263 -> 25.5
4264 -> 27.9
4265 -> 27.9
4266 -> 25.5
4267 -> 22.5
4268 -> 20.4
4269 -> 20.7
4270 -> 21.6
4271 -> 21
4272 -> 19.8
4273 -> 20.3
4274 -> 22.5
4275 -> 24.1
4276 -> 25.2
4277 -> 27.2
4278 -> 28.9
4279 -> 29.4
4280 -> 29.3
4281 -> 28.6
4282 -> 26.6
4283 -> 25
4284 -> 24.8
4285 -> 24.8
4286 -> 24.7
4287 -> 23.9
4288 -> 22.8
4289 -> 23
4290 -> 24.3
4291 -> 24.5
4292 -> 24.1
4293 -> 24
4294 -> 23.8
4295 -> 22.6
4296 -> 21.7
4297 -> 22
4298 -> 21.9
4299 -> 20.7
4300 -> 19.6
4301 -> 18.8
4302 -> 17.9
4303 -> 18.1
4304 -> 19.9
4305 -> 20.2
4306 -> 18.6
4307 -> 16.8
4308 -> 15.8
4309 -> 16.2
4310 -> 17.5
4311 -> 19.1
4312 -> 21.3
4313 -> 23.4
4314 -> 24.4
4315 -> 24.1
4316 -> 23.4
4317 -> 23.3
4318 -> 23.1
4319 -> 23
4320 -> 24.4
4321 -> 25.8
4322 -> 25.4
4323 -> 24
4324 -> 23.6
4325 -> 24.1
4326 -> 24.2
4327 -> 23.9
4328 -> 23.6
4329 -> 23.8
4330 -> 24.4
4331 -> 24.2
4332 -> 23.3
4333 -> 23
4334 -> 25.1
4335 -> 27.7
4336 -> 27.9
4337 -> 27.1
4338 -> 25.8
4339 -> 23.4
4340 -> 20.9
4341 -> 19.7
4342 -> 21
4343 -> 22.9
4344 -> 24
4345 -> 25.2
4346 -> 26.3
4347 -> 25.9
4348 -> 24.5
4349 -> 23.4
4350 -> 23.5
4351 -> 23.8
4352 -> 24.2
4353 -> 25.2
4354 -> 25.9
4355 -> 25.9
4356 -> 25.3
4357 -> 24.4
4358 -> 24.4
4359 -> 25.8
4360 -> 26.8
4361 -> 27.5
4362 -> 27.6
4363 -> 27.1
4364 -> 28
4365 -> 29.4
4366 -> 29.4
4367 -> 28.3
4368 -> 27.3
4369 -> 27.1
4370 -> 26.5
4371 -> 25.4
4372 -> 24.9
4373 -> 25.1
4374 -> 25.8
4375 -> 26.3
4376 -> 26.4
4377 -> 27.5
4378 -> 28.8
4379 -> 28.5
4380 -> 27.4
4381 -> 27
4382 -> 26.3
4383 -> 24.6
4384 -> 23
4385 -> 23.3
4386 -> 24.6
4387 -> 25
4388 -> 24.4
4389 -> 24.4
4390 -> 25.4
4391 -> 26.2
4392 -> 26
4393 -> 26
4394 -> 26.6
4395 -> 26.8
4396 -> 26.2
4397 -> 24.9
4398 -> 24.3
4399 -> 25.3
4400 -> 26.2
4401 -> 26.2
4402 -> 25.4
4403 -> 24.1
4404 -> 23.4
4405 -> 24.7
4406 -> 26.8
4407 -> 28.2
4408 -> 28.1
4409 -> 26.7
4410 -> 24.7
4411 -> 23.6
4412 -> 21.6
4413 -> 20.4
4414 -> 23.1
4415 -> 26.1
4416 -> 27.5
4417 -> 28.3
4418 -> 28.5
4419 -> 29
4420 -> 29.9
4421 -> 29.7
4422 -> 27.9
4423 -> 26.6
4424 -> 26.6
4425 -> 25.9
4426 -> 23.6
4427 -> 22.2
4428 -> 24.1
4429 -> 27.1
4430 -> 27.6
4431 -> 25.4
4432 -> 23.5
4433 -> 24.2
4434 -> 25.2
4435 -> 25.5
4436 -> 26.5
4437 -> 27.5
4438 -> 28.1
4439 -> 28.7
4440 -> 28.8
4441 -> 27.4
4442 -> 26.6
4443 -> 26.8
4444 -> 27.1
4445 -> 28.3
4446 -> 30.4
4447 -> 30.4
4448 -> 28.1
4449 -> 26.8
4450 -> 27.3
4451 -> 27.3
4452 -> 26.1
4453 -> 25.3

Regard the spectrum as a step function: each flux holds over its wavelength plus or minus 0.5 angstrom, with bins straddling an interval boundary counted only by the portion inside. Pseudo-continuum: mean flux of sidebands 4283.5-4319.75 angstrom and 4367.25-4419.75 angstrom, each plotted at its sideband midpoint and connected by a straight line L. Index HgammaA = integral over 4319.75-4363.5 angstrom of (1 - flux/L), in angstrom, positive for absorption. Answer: -2.31 angstrom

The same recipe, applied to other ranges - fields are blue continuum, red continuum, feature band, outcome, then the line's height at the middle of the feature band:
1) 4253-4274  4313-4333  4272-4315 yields 2.5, 24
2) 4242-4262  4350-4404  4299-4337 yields 4.4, 25.2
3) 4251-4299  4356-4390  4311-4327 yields 1.0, 25.2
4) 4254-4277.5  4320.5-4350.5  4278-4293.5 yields -0.8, 24.2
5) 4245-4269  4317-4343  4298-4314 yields 3.3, 24.2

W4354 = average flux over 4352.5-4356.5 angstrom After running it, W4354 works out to 25.6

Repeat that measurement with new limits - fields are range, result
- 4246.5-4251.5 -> 22.9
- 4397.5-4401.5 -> 25.5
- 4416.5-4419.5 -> 28.6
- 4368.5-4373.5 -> 25.8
